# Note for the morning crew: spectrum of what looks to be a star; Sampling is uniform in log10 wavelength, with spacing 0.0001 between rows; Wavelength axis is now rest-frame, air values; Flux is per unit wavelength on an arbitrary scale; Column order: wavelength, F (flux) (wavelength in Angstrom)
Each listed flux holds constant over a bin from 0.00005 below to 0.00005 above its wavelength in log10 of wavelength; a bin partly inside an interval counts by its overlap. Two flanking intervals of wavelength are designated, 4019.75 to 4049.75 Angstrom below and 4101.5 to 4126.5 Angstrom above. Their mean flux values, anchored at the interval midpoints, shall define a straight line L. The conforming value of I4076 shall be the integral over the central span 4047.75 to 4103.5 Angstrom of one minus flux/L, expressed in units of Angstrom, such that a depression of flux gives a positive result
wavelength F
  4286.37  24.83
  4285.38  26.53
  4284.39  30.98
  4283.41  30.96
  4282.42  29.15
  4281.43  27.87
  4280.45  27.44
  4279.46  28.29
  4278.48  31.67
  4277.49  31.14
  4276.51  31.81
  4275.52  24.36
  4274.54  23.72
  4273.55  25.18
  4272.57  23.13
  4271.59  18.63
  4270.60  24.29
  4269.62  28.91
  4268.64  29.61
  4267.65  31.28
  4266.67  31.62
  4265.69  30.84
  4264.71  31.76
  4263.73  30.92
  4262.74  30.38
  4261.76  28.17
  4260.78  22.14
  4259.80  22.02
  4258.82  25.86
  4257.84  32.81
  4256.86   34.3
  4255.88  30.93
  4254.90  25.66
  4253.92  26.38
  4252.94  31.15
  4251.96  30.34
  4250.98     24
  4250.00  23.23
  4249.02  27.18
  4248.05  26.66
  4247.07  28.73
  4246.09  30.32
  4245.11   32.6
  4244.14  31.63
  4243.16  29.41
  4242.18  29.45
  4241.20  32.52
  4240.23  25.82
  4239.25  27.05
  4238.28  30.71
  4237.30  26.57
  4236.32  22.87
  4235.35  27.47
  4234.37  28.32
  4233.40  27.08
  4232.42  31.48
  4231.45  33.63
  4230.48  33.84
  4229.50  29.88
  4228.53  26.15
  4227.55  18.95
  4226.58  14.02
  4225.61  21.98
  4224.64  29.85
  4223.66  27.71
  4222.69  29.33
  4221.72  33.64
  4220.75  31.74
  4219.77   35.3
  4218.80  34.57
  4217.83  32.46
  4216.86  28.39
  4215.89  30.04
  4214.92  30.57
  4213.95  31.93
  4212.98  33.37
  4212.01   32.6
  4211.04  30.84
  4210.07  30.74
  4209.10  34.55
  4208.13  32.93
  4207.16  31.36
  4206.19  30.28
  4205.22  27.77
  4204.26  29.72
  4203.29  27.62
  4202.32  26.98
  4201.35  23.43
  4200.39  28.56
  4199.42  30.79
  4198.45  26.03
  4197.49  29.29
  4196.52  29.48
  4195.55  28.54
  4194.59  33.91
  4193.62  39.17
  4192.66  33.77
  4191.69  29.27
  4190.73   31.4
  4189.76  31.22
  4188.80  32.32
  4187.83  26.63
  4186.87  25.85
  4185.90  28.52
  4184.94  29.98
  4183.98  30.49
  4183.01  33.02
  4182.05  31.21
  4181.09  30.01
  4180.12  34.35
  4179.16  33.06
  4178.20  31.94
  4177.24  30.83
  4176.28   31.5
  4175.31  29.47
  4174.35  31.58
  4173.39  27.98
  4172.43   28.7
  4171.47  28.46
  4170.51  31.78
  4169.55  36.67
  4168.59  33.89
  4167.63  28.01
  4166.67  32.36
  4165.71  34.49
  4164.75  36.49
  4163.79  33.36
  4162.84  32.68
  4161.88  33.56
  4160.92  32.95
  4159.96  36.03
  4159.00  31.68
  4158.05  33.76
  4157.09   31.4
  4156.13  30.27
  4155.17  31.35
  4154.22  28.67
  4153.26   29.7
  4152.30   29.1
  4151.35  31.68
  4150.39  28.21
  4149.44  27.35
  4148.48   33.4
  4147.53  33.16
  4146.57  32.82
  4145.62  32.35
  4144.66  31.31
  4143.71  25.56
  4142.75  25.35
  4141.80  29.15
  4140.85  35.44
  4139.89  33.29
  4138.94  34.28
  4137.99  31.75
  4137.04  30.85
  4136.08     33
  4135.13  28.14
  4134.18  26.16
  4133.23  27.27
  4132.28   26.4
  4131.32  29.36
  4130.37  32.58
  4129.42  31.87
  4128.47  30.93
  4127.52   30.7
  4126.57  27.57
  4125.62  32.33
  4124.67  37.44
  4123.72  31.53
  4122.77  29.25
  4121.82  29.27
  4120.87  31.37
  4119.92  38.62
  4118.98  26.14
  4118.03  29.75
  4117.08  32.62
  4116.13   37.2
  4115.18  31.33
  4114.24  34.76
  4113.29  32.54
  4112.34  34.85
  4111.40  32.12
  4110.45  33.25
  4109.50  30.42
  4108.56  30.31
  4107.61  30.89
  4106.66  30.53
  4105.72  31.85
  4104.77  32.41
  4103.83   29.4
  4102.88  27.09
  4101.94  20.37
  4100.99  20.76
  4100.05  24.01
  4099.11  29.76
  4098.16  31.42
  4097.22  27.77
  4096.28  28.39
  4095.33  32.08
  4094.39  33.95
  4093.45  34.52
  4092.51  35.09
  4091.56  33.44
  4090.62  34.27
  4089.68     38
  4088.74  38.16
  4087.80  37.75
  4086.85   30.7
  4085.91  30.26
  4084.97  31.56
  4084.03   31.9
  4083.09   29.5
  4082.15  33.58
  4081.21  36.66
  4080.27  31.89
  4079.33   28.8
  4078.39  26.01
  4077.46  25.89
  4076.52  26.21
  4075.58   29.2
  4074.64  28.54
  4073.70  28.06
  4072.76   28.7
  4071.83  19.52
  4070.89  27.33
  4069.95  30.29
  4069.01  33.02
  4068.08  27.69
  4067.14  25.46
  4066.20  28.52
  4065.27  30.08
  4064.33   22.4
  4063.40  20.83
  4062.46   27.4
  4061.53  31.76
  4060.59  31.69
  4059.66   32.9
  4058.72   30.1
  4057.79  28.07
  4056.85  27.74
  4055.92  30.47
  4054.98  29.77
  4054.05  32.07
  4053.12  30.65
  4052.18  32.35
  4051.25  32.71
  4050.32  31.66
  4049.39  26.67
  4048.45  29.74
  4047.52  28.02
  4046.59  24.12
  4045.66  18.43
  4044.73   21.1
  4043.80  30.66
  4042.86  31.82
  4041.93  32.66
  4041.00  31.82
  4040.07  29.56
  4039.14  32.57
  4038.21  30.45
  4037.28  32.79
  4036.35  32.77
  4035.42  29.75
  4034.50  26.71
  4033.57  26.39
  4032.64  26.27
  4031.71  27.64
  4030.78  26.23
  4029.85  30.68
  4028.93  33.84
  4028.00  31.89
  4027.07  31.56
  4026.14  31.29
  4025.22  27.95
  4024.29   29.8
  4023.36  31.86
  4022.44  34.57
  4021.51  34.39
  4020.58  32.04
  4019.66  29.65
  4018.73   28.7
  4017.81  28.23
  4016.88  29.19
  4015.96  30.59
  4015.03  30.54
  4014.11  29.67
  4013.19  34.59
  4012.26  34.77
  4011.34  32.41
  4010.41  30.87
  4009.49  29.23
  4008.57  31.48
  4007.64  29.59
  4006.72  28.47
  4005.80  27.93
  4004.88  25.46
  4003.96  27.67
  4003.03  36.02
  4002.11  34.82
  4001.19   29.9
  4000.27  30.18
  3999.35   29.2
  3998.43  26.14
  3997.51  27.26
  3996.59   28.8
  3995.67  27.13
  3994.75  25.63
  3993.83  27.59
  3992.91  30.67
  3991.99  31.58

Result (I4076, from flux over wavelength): 1.4 Angstrom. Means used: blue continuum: 29.6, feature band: 29.7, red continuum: 31.4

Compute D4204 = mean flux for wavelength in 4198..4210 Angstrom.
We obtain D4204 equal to 29.2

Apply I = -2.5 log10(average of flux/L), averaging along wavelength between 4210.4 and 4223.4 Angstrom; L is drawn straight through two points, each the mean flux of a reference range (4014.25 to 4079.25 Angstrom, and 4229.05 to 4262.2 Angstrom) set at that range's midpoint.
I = -0.115 mag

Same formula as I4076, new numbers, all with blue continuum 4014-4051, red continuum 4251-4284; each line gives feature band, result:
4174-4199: -1.9 Angstrom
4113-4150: -2.7 Angstrom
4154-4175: -2.4 Angstrom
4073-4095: -1.9 Angstrom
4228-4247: -0.6 Angstrom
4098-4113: -0.1 Angstrom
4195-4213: -0.7 Angstrom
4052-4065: 0.2 Angstrom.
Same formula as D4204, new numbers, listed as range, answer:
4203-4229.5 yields 29.6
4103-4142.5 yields 31.4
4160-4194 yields 31.7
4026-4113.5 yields 29.8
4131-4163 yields 30.8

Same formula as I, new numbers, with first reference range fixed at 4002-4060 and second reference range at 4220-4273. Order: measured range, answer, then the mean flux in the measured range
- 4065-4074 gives 0.07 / 27.8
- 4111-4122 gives -0.12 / 32.7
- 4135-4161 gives -0.08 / 31.2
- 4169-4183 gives -0.09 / 31.3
